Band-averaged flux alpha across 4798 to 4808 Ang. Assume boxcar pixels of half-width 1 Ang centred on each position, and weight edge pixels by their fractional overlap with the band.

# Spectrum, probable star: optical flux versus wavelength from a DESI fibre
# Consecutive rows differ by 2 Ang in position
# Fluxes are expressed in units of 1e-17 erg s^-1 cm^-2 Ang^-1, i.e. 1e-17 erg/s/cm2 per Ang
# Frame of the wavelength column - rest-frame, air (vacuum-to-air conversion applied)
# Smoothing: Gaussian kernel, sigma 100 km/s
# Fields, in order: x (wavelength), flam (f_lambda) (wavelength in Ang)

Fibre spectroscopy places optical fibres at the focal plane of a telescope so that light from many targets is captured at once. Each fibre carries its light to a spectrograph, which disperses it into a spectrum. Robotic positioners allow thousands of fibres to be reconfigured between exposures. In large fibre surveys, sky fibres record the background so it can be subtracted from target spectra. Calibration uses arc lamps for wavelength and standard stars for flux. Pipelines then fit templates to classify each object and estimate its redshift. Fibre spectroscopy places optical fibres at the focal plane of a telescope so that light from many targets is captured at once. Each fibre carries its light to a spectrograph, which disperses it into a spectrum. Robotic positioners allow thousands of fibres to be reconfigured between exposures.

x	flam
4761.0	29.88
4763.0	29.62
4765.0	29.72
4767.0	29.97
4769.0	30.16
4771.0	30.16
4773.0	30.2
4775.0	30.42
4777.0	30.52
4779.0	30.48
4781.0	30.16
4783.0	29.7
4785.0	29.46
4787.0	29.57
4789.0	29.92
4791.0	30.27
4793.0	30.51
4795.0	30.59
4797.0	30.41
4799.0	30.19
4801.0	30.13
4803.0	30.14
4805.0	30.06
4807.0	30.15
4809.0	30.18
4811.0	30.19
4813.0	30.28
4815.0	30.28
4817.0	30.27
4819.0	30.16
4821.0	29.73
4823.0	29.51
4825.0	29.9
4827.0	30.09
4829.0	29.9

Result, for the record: 30.1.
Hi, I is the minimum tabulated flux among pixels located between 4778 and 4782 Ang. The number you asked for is 30.16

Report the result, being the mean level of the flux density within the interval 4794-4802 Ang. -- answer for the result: 30.3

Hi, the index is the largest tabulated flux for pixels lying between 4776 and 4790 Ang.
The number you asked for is 30.52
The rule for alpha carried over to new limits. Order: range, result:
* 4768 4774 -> 30.2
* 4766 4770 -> 30.1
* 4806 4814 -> 30.2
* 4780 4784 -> 29.9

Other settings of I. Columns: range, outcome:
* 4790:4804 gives 30.13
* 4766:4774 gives 29.97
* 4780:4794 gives 29.46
